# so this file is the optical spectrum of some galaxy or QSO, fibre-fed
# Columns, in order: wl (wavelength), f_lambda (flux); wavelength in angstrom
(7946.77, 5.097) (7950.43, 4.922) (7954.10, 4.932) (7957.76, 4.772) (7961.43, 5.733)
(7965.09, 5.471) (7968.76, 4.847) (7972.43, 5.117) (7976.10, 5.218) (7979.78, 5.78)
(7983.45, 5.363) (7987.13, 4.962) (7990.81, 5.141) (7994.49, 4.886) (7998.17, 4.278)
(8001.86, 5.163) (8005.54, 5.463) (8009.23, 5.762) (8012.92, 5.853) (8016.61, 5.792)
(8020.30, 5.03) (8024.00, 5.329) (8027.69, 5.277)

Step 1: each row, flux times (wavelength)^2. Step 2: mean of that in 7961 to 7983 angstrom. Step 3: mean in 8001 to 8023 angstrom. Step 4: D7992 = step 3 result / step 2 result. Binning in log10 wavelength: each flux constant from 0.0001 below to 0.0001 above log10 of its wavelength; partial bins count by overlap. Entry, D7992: 1.04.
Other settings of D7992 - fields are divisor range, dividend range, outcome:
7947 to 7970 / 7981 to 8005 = 0.99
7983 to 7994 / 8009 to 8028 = 1.09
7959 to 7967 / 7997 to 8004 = 0.87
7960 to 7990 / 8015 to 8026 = 1.03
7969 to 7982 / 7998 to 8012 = 1.01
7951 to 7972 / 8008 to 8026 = 1.09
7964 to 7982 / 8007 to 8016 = 1.11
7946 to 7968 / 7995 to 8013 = 1.03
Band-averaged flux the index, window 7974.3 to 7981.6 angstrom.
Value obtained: 5.5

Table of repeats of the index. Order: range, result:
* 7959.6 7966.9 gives 5.61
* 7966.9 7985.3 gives 5.26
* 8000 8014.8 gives 5.56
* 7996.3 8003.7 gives 4.72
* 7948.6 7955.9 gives 4.92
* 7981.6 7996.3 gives 5.09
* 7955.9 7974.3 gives 5.19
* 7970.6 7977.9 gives 5.17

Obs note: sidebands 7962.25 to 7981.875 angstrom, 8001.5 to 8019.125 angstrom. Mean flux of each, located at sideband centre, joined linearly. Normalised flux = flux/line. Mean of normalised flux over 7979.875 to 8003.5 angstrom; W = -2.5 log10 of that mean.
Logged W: 0.09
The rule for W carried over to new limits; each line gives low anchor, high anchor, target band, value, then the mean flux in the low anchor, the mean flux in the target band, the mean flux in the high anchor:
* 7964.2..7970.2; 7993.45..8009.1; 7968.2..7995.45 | -0.020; 5.13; 5.19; 5.04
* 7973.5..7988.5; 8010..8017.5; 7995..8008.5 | 0.126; 5.33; 5.03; 5.82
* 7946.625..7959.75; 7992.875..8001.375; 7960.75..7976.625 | -0.091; 4.92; 5.25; 4.66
